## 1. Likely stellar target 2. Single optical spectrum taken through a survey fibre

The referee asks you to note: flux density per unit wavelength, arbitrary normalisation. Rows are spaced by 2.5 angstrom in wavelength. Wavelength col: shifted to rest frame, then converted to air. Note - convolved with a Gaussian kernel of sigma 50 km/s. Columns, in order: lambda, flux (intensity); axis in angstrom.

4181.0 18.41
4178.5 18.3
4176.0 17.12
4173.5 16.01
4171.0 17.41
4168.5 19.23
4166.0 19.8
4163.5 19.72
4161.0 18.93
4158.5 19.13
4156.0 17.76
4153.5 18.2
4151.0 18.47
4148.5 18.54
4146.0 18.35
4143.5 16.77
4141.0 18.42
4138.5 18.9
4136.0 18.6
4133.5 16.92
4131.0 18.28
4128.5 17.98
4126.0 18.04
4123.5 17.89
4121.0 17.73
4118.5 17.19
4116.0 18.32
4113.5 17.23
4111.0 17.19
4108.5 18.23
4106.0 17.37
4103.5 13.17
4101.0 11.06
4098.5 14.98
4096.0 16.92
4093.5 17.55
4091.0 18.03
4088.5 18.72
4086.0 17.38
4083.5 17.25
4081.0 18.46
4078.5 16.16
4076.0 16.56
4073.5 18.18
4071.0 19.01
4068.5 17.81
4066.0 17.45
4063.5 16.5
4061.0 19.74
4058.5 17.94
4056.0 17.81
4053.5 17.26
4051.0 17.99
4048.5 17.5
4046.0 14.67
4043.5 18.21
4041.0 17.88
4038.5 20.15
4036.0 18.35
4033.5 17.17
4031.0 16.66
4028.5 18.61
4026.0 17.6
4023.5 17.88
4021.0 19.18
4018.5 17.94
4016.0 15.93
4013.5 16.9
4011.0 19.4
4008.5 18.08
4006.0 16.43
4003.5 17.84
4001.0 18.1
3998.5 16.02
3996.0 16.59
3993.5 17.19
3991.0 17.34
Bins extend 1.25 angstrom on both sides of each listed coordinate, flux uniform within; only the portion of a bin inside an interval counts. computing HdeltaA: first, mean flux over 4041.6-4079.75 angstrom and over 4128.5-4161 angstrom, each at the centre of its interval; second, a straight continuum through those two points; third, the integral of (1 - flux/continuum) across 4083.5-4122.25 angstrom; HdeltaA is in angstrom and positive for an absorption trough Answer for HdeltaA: 2.4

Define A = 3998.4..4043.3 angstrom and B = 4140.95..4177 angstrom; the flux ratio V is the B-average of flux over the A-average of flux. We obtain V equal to 1.02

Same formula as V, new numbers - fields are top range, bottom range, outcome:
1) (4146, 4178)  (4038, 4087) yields 1.04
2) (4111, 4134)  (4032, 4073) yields 0.99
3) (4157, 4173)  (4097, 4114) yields 1.21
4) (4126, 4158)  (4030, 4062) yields 1.02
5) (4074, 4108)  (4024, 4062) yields 0.93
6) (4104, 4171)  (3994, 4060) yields 1.03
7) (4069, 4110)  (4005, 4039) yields 0.94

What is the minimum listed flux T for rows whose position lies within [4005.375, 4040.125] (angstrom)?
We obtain 15.93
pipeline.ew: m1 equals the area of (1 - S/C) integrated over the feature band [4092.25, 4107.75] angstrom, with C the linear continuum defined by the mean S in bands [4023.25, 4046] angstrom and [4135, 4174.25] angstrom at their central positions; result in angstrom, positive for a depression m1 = 2.5 angstrom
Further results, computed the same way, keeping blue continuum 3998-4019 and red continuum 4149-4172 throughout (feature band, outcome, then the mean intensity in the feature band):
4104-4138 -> 1.3 angstrom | 17.7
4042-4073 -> 0.3 angstrom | 17.7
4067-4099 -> 1.0 angstrom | 17.5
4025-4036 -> 0.0 angstrom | 17.6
